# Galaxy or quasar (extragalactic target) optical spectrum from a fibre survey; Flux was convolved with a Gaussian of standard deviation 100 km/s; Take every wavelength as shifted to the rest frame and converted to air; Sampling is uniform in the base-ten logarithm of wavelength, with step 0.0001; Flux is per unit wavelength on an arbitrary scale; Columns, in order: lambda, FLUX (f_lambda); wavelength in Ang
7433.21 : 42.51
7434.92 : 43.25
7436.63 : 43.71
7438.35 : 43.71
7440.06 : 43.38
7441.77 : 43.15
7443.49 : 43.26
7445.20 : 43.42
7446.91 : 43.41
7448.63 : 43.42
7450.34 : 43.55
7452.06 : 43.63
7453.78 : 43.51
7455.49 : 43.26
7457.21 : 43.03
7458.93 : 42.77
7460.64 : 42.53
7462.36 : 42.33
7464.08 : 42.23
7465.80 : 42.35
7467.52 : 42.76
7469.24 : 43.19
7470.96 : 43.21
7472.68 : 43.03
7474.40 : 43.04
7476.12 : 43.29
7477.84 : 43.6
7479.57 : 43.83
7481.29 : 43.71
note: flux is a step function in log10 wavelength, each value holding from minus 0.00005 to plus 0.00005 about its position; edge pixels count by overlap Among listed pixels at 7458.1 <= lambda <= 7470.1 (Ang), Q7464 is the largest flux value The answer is 43.19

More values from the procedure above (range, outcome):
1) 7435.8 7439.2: 43.71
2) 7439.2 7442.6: 43.38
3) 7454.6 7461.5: 43.26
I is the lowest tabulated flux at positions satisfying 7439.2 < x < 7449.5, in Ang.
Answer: 43.15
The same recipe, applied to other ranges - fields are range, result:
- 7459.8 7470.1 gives 42.23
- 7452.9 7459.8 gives 42.77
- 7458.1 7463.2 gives 42.33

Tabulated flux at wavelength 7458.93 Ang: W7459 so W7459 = 42.77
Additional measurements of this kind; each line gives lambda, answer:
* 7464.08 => 42.23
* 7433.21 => 42.51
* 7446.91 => 43.41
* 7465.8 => 42.35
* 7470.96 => 43.21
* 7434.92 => 43.25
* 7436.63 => 43.71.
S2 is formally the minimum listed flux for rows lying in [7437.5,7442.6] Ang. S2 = 43.15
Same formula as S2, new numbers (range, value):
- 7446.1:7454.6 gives 43.41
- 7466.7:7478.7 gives 42.76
